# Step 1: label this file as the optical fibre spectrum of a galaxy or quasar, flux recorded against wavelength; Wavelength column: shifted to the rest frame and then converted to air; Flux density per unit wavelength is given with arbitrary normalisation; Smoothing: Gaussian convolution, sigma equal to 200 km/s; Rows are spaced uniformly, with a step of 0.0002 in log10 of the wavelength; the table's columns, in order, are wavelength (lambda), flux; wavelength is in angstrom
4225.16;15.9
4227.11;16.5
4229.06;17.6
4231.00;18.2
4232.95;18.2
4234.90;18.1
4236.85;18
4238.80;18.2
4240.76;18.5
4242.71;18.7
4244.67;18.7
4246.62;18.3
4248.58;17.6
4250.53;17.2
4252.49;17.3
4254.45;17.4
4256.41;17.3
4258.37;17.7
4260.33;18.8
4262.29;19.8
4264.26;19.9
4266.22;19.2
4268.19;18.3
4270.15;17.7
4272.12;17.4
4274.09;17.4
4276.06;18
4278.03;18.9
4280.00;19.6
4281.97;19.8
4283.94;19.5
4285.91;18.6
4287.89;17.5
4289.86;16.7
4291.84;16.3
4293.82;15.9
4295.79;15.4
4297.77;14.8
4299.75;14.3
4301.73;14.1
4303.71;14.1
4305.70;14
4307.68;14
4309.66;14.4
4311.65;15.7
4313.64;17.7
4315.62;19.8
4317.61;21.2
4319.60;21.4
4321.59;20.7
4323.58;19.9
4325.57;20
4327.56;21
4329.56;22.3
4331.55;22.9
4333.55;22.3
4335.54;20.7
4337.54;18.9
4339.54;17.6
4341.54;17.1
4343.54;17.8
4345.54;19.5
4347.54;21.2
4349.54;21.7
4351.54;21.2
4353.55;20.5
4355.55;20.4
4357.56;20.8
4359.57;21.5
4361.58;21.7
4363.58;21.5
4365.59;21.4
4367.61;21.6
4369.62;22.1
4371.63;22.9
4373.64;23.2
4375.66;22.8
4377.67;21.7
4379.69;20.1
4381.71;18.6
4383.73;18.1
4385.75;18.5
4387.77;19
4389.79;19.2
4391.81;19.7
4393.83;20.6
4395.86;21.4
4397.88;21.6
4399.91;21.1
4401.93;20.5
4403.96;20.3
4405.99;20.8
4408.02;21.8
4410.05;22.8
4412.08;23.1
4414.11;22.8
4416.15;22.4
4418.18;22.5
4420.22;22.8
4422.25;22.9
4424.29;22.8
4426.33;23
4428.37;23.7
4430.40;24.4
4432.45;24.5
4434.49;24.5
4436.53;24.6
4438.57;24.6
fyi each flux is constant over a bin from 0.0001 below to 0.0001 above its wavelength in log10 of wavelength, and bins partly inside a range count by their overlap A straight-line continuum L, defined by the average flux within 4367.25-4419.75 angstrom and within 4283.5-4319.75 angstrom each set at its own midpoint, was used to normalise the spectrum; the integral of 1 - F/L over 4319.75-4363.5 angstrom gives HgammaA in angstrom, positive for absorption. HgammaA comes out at -4.8 angstrom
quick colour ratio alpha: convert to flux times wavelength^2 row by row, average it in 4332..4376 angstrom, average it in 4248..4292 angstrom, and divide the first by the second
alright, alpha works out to 1.19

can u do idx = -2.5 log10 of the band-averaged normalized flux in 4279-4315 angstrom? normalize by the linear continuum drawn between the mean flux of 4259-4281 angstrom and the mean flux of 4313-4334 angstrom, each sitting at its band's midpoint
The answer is 0.21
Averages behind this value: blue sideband 18.6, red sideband 20.9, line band 16.3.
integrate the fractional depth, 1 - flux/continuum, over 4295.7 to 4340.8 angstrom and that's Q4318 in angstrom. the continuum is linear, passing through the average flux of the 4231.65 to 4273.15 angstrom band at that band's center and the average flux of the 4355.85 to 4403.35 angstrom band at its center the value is 3.2 angstrom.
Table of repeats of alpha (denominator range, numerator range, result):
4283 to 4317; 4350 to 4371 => 1.36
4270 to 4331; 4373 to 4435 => 1.28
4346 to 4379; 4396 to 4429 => 1.05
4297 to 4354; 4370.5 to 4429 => 1.19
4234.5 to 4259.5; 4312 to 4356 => 1.17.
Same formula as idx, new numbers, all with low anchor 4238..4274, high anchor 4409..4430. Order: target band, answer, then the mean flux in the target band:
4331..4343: 0.044 mag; 19.7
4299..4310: 0.355 mag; 14.1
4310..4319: 0.085 mag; 18.4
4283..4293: 0.085 mag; 17.7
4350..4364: 0.001 mag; 21.1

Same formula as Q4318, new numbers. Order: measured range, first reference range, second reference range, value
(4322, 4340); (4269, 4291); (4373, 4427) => -1.1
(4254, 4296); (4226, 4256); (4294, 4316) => -4.2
